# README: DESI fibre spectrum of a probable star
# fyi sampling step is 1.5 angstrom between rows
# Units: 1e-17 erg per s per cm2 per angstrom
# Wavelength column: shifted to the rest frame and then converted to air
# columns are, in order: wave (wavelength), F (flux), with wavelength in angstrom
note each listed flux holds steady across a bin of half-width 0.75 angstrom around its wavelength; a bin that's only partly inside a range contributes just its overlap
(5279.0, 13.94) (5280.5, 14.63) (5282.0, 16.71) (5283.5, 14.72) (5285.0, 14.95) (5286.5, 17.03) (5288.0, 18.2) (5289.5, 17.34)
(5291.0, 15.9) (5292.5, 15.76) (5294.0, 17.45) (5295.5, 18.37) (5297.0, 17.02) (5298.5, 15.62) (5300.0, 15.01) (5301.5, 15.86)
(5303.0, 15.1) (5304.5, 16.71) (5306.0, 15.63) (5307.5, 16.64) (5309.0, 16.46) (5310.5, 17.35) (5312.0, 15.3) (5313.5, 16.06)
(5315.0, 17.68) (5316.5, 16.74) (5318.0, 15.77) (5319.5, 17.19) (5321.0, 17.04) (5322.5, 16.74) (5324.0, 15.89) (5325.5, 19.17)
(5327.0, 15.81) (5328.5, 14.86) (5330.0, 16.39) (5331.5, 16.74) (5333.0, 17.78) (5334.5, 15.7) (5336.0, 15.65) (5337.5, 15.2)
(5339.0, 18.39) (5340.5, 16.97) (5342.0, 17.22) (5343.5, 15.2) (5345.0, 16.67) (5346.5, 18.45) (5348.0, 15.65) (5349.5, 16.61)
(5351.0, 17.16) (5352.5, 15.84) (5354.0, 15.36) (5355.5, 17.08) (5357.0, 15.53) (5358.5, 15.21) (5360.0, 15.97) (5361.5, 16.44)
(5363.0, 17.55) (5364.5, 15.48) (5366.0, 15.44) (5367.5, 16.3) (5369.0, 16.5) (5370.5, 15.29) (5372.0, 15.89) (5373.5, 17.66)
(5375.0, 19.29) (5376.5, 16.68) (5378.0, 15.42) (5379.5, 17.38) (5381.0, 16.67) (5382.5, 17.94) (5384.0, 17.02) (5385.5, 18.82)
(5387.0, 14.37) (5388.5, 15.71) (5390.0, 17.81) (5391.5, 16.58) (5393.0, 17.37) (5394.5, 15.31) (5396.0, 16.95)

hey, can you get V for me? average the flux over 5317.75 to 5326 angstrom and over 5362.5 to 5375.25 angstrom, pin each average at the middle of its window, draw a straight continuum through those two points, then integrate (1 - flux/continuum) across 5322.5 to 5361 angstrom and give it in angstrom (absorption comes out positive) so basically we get 0.8 angstrom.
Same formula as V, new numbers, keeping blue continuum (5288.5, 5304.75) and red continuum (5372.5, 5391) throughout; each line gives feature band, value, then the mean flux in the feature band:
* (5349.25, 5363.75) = 0.5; 16.3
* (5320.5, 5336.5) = 0.1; 16.5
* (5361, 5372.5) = 0.6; 16.1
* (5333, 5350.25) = 0.2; 16.6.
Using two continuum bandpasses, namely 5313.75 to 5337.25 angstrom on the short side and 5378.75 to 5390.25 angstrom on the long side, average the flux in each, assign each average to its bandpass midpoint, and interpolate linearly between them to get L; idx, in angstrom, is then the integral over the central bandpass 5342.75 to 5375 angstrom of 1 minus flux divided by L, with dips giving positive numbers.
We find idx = 0.9 angstrom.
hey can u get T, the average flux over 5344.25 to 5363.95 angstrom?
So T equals 16.4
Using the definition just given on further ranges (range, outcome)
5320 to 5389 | 16.5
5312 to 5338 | 16.5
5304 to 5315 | 16.4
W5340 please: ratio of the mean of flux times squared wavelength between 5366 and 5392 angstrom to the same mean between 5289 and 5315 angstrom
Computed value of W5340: 1.1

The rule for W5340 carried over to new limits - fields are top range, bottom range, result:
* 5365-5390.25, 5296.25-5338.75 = 1.04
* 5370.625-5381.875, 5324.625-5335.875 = 1.04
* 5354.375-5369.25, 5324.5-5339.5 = 0.99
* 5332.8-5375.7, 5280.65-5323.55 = 1.02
